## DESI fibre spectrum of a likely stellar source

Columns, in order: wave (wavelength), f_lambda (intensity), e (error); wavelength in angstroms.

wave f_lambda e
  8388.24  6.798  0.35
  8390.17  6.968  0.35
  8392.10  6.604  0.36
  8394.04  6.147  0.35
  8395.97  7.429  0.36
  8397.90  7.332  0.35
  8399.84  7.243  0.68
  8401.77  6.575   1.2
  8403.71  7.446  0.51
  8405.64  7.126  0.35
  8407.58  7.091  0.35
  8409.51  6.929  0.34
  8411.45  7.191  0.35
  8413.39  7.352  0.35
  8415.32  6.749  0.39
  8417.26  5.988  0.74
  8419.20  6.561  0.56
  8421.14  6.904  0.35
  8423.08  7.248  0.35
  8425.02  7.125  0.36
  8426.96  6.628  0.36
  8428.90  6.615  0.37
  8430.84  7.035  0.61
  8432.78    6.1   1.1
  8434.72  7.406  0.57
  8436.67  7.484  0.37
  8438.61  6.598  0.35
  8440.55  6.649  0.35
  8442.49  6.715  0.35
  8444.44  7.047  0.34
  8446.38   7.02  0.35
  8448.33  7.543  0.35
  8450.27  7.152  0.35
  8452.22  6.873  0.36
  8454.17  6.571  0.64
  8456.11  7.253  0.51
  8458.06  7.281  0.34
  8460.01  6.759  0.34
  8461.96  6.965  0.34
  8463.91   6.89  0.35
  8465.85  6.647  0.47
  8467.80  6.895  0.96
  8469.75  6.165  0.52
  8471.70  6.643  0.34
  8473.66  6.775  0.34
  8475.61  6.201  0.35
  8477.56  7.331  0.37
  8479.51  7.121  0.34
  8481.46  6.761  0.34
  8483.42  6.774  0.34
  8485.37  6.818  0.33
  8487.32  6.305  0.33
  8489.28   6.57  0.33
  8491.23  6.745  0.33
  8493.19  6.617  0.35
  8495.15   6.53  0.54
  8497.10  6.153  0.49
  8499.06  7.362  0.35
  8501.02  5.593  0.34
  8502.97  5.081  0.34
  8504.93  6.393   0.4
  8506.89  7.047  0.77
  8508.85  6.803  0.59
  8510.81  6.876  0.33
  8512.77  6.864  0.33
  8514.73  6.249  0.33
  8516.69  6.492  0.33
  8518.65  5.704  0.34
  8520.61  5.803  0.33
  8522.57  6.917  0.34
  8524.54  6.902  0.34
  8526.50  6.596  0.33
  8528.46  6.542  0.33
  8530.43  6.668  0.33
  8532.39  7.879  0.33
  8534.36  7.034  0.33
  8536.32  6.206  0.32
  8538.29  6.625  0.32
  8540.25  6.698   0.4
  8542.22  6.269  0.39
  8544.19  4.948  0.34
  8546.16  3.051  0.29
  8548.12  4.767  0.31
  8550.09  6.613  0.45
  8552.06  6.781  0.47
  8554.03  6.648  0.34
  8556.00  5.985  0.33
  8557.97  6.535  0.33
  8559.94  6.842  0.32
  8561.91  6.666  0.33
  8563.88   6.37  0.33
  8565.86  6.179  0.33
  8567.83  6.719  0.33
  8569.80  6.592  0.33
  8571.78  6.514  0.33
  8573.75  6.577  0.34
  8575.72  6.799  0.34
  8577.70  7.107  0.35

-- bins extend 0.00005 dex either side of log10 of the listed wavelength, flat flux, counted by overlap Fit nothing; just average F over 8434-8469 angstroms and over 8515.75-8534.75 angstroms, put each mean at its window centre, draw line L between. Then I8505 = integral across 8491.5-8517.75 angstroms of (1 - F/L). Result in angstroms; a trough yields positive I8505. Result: 1.0 angstroms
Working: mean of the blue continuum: 6.98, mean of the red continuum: 6.64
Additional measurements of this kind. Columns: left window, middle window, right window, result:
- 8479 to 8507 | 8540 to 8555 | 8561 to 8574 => 1.92 angstroms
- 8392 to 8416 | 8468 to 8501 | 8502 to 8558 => -0.42 angstroms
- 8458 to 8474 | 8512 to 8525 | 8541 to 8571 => -0.08 angstroms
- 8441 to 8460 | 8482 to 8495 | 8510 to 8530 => 0.19 angstroms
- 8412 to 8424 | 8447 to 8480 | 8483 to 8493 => -0.92 angstroms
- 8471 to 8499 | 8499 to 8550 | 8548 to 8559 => 1.72 angstroms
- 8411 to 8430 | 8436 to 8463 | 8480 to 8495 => -0.93 angstroms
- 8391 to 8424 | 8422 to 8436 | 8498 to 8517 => -0.12 angstroms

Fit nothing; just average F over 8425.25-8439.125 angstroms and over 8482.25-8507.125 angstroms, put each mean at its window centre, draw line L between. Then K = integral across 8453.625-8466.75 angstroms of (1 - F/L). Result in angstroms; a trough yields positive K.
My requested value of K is -0.49 angstroms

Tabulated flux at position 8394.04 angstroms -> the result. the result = 6.147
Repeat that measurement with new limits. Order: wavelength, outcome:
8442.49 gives 6.715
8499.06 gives 7.362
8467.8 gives 6.895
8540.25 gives 6.698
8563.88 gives 6.37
